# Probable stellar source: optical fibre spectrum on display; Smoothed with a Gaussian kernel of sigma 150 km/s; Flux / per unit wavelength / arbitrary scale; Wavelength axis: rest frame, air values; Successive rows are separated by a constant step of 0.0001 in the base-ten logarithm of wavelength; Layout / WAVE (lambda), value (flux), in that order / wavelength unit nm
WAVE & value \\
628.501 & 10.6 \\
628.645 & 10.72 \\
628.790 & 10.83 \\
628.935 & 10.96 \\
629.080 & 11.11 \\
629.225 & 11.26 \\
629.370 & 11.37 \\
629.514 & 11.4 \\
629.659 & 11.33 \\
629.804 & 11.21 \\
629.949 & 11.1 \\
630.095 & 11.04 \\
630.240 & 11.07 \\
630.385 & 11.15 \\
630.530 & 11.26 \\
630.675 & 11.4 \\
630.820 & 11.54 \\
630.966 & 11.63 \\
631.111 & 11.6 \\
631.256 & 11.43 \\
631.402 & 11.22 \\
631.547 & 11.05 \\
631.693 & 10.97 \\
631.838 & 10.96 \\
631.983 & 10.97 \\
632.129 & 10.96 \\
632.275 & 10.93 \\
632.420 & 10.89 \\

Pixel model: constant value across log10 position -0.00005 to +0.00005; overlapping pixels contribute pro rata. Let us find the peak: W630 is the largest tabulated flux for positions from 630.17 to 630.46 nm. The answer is 11.15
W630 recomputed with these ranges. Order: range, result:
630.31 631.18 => 11.63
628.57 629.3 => 11.26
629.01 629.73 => 11.4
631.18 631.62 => 11.43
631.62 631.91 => 10.97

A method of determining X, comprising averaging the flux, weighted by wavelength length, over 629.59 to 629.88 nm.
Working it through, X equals 11.3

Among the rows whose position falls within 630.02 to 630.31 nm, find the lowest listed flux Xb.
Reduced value 11.04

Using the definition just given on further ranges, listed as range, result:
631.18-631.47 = 11.22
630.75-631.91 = 10.96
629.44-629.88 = 11.21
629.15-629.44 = 11.26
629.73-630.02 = 11.1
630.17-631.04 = 11.07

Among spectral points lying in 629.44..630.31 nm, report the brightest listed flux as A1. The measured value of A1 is 11.4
